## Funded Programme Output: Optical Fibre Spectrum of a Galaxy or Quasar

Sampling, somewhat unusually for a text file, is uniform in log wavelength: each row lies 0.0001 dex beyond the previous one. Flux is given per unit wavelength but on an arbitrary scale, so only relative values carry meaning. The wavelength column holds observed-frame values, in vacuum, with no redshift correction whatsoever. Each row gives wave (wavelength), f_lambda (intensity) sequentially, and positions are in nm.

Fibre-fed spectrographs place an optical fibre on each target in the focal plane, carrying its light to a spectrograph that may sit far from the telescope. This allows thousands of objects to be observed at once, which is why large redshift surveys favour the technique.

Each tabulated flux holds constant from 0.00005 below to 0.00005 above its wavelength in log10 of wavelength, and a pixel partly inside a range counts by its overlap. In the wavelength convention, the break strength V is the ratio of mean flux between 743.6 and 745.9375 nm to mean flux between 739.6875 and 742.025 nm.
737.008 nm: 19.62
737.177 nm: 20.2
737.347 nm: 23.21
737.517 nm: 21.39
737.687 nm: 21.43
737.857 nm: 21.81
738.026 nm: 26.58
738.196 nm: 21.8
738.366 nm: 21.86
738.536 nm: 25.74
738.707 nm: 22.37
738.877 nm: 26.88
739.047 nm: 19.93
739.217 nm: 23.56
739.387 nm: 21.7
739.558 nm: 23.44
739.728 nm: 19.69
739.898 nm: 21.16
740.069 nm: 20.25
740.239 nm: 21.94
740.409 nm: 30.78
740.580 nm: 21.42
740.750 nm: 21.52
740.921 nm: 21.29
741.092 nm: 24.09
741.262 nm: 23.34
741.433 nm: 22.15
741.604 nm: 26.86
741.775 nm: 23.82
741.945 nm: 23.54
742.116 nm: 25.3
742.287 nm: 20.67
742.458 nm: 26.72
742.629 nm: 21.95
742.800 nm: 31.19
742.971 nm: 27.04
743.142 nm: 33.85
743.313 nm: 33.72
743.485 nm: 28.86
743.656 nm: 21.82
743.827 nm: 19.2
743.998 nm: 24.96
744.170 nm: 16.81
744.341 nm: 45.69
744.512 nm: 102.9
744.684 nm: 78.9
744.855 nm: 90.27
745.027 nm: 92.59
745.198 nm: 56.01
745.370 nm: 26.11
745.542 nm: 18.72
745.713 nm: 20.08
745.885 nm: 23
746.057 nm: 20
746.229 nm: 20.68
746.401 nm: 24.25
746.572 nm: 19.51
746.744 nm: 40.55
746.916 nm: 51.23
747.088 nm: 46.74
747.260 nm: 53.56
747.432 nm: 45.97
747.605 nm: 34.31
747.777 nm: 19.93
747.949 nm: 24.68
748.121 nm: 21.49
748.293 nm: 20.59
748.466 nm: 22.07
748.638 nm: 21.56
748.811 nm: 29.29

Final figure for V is 2.00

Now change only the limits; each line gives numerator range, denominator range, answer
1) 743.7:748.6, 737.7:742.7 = 1.65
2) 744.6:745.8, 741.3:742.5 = 2.27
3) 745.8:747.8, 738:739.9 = 1.48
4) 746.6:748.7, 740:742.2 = 1.41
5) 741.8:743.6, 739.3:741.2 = 1.20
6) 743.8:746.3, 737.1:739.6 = 1.95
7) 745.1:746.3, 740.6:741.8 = 1.17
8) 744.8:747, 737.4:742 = 1.65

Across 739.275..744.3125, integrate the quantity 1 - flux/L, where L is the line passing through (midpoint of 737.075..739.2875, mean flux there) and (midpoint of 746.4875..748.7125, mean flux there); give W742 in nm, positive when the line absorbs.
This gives 0.42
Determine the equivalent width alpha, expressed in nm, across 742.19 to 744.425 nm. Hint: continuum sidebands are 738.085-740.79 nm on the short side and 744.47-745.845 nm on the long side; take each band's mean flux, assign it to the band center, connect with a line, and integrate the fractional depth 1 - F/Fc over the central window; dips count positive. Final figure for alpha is 0.933 nm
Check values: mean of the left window 22.8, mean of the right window 58.1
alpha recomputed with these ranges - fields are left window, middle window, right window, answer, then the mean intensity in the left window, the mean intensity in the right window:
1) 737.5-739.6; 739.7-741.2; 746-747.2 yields 0.16 nm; 23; 32.6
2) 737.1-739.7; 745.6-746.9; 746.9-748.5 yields 0.27 nm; 22.7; 33.7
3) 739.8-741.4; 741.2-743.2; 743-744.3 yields -0.06 nm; 22.8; 26.4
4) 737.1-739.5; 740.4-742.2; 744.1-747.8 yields 0.42 nm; 22.8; 43.6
